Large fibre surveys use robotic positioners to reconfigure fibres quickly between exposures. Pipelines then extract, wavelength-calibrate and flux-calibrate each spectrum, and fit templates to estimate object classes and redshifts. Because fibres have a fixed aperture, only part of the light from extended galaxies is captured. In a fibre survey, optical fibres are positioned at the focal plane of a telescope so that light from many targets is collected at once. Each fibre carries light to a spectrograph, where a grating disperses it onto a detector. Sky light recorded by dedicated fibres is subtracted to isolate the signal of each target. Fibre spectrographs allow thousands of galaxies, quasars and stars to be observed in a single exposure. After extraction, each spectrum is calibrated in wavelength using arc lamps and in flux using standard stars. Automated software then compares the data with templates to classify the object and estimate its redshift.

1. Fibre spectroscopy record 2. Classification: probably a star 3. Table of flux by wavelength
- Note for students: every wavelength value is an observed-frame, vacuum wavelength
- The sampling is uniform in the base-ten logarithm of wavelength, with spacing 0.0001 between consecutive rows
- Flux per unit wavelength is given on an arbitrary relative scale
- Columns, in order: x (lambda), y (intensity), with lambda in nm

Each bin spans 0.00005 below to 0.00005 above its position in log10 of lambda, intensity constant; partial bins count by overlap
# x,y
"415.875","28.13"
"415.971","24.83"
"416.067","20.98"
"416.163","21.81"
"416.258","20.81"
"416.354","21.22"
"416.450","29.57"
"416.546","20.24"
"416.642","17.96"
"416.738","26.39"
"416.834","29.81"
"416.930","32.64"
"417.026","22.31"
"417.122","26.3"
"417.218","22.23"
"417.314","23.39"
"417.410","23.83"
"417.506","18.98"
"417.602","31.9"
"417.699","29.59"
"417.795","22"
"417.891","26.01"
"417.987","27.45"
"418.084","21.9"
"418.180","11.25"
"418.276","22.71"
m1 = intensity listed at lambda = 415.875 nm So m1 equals 28.13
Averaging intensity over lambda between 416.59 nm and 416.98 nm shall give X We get 26.6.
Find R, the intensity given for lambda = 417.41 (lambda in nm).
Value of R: 23.83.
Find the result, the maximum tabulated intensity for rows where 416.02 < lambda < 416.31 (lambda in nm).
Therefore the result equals 21.81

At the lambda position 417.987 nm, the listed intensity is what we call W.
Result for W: 27.45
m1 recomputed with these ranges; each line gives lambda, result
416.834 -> 29.81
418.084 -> 21.9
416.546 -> 20.24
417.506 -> 18.98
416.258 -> 20.81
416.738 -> 26.39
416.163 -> 21.81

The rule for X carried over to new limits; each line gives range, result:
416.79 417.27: 26.6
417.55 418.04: 27.2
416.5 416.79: 21.6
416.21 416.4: 21.1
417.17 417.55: 22.2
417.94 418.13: 24.6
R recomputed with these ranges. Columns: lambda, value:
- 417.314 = 23.39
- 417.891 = 26.01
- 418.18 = 11.25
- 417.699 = 29.59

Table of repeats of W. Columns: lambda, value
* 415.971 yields 24.83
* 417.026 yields 22.31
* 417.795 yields 22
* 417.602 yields 31.9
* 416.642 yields 17.96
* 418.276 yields 22.71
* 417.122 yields 26.3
